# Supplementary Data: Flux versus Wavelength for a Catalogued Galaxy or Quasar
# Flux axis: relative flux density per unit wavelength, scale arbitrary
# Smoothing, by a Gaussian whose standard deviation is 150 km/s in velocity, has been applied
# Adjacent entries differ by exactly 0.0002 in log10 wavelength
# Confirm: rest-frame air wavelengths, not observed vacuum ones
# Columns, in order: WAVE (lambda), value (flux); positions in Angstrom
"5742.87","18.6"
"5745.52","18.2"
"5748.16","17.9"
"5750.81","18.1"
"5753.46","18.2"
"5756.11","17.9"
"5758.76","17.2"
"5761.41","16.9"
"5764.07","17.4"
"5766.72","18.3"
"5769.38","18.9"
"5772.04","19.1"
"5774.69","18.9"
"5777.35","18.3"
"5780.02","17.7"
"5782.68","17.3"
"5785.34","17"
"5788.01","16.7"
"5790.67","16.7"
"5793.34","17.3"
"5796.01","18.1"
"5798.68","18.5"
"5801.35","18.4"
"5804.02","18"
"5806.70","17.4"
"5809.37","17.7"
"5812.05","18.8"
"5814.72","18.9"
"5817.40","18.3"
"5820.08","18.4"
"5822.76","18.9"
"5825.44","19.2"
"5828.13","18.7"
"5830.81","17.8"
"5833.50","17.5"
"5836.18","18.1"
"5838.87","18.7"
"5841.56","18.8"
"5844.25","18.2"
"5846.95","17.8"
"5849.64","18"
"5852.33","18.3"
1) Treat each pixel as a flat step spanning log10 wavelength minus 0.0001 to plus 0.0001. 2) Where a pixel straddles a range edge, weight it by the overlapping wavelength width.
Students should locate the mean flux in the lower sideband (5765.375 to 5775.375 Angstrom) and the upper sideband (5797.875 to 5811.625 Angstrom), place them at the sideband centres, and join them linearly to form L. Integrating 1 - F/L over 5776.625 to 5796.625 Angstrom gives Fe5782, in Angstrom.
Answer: 1.2 Angstrom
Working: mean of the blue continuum 18.8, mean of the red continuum 18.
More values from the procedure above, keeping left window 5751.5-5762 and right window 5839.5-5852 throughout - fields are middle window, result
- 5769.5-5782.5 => -0.49 Angstrom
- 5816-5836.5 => -0.31 Angstrom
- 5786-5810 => 0.39 Angstrom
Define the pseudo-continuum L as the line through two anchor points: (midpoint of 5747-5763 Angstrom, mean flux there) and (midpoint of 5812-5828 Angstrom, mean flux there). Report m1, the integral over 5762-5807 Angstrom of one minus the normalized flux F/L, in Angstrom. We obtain 0.7 Angstrom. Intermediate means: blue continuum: 17.7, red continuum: 18.7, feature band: 17.9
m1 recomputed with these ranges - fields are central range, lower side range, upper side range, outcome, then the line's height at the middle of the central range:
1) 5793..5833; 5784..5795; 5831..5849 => -1.8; 17.5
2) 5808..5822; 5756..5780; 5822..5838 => -0.1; 18.3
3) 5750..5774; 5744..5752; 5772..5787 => 0.0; 18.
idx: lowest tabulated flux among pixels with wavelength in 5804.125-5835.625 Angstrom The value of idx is 17.4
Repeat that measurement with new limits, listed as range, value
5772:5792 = 16.7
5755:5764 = 16.9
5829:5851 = 17.5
